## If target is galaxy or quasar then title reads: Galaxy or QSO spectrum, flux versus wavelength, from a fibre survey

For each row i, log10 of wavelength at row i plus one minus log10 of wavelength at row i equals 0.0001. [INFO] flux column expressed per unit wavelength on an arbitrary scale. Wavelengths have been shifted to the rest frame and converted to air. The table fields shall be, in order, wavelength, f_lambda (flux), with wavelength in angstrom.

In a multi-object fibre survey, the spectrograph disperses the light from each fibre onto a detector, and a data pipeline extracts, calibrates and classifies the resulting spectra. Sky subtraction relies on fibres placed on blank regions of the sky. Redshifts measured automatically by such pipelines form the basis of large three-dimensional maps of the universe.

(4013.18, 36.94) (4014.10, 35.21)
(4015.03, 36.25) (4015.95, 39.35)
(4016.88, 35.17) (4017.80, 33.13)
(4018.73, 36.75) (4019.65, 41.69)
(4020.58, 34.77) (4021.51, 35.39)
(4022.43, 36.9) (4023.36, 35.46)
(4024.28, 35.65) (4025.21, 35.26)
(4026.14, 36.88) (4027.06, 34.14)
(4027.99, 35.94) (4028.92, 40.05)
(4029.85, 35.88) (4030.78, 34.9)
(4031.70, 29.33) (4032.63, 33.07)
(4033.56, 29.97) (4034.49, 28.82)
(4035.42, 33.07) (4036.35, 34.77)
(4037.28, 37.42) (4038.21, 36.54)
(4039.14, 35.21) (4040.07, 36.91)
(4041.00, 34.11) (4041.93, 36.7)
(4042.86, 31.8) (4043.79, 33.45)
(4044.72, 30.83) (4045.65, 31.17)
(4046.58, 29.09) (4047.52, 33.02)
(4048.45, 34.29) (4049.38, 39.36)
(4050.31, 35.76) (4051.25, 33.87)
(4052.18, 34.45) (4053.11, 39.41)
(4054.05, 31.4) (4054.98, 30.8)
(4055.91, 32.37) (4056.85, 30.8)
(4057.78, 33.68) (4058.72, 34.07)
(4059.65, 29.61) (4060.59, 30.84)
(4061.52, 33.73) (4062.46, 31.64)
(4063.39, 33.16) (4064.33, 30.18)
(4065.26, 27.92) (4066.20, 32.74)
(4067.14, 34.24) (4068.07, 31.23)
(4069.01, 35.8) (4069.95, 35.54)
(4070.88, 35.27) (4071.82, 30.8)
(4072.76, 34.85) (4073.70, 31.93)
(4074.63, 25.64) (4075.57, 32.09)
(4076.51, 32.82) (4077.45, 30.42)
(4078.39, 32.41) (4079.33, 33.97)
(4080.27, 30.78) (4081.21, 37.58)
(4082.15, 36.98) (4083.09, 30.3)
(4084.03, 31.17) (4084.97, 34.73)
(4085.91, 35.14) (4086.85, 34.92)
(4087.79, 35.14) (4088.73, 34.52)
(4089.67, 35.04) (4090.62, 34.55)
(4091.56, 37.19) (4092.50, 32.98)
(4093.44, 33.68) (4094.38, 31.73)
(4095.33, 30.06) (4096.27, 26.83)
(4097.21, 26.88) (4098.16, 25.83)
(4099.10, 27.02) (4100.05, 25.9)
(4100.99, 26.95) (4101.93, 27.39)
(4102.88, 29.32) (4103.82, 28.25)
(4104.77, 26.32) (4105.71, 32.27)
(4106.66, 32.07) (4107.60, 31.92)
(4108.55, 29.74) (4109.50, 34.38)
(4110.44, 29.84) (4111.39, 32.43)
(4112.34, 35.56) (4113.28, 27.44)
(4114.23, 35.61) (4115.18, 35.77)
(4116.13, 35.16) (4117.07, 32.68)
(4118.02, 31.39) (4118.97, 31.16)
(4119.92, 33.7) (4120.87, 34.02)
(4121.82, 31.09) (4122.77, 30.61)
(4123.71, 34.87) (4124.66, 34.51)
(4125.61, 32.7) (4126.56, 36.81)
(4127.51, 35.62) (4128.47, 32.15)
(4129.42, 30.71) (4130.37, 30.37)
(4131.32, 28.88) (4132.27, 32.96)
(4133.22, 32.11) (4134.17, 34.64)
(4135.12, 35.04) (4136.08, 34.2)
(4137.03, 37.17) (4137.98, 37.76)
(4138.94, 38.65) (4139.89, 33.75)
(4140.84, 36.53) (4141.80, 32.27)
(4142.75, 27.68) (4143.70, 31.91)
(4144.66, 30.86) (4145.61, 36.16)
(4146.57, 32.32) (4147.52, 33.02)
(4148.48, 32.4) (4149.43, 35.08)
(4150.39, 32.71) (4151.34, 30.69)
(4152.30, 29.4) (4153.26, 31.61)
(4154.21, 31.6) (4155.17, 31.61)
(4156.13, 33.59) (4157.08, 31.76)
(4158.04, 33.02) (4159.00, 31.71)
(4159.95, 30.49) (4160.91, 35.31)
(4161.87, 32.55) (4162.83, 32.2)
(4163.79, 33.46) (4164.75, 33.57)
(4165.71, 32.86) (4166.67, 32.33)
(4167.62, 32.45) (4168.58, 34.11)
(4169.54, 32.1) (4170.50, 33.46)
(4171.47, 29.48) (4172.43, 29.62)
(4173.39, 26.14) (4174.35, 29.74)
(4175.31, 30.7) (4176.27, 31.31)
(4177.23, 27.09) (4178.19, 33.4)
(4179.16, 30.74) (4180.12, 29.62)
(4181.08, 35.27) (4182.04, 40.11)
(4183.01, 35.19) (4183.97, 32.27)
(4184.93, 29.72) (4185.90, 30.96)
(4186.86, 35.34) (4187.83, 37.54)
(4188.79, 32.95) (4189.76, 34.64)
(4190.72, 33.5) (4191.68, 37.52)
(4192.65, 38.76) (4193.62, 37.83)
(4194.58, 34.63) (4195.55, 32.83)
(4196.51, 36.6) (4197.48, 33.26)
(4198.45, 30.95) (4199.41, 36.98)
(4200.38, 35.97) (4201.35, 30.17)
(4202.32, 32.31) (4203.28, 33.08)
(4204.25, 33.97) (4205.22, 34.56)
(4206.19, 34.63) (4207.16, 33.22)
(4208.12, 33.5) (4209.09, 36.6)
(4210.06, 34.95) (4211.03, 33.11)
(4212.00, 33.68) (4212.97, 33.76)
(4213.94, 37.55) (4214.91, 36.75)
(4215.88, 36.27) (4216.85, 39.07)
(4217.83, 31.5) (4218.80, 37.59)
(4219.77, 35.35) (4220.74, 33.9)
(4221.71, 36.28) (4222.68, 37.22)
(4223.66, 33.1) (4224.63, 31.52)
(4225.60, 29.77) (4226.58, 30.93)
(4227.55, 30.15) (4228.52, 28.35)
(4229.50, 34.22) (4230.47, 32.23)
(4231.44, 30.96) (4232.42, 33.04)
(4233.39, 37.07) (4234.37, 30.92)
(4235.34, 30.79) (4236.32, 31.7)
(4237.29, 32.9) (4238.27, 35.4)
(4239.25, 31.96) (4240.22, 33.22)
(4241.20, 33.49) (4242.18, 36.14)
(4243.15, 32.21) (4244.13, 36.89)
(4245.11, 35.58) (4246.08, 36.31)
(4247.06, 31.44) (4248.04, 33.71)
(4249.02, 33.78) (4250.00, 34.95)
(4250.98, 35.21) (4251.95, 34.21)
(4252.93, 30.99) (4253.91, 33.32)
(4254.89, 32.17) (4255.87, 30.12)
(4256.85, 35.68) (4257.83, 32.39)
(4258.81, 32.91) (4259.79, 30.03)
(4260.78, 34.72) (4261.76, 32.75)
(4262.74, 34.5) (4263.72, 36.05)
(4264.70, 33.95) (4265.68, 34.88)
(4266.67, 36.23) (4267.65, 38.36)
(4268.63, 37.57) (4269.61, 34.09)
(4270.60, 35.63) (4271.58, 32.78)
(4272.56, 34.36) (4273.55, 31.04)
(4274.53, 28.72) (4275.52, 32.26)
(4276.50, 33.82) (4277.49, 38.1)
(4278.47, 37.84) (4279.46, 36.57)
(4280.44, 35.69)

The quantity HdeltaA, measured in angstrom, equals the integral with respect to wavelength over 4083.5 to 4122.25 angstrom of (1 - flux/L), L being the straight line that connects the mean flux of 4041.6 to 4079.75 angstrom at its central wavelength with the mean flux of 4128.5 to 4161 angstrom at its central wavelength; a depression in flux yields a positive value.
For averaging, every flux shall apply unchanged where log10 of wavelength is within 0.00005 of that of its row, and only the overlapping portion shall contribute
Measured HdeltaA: 1.4 angstrom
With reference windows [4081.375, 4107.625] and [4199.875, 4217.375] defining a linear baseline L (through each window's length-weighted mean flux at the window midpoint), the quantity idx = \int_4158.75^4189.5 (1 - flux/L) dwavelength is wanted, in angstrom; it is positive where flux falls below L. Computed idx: 1.2 angstrom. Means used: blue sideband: 31.3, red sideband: 34.6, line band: 32.3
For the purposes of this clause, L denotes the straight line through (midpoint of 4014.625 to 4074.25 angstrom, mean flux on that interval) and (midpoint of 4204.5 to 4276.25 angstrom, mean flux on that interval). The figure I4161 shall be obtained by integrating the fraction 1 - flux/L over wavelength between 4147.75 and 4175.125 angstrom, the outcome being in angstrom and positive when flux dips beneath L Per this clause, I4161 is 1.6 angstrom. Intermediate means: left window 34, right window 33.8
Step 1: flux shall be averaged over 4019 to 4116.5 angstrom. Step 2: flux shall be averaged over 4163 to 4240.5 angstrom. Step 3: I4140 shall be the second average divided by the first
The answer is 1.01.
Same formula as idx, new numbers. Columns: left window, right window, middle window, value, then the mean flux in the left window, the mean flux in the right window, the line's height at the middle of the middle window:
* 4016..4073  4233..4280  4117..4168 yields 1.5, 34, 33.9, 34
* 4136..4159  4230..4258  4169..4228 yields -0.6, 33.1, 33.4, 33.3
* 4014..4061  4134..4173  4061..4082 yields 0.9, 34.4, 32.9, 34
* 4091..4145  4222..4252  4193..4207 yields -0.6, 32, 33.2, 32.8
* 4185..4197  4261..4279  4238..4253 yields 0.3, 35.1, 34.6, 34.8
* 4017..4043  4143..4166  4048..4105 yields 3.1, 35.1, 32.4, 34.1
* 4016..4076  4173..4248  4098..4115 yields 1.8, 33.8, 33.7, 33.7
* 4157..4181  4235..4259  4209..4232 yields -0.7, 31.6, 33.5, 32.9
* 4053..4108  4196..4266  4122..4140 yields -0.7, 31.9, 33.7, 32.5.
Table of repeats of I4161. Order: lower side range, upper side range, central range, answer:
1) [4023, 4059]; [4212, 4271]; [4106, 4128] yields 0.7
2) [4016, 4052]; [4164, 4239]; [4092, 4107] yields 2.3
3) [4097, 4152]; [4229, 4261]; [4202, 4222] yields -1.1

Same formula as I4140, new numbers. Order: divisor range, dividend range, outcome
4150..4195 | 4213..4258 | 1.03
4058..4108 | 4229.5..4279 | 1.06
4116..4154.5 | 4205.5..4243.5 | 1.02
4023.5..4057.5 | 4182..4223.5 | 1.02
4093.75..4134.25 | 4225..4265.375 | 1.06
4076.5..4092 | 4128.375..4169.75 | 0.97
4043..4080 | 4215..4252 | 1.03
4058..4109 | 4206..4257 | 1.06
